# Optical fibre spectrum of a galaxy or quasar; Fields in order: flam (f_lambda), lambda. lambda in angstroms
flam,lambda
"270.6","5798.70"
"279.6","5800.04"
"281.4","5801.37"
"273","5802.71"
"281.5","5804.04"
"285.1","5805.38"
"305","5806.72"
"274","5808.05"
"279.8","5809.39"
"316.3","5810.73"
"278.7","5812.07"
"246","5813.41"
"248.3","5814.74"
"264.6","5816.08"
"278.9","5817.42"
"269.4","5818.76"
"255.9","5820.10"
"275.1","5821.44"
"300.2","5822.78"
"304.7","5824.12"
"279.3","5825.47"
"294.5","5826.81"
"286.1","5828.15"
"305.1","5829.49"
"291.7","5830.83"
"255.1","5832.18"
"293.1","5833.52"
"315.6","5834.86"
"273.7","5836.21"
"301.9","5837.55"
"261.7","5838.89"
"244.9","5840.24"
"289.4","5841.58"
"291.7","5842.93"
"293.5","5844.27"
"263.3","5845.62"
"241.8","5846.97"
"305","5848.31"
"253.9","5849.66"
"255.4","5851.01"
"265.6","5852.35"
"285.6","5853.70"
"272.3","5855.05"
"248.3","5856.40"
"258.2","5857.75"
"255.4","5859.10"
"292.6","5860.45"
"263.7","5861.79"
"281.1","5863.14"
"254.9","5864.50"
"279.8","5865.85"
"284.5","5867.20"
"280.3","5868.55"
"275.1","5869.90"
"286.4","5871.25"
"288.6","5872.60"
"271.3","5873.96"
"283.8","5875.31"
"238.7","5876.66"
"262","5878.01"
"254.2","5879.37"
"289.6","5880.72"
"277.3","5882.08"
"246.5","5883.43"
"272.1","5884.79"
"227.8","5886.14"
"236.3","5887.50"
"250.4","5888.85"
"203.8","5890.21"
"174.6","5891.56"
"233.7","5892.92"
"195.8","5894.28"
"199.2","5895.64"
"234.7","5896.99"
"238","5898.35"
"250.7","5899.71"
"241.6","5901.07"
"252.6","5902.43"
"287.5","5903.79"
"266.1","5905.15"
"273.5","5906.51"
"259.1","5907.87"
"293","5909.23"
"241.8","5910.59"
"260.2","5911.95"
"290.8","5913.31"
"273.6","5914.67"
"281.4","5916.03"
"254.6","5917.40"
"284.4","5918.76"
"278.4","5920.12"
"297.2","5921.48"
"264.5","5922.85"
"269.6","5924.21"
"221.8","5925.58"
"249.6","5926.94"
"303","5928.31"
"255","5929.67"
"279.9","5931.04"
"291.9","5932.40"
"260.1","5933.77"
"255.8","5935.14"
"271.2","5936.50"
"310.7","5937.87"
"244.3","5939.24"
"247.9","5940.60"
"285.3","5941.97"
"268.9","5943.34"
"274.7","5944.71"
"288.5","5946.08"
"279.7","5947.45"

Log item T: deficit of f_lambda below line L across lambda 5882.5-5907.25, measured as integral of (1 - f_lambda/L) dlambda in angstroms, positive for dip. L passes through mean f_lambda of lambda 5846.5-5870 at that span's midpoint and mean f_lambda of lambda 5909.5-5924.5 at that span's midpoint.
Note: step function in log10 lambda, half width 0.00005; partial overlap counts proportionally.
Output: 3.0 angstroms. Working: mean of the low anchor 270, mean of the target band 239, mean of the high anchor 273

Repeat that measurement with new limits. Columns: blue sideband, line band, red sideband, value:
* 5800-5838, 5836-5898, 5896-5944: 3.2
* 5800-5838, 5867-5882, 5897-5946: 0.0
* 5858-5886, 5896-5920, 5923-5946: 0.6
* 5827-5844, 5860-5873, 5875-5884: -0.4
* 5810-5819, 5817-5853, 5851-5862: -1.3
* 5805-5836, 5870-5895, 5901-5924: 2.3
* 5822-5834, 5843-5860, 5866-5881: 0.8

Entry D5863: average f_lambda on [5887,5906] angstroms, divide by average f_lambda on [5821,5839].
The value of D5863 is 0.8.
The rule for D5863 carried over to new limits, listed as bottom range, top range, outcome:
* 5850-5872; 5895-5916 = 0.95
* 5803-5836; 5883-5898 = 0.80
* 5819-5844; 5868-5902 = 0.87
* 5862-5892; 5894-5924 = 1.00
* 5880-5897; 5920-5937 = 1.15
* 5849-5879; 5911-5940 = 1.00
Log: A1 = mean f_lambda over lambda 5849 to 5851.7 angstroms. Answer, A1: 255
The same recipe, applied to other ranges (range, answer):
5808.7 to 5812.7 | 291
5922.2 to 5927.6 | 251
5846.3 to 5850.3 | 267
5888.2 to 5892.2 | 210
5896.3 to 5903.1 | 243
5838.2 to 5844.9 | 276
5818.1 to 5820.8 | 263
